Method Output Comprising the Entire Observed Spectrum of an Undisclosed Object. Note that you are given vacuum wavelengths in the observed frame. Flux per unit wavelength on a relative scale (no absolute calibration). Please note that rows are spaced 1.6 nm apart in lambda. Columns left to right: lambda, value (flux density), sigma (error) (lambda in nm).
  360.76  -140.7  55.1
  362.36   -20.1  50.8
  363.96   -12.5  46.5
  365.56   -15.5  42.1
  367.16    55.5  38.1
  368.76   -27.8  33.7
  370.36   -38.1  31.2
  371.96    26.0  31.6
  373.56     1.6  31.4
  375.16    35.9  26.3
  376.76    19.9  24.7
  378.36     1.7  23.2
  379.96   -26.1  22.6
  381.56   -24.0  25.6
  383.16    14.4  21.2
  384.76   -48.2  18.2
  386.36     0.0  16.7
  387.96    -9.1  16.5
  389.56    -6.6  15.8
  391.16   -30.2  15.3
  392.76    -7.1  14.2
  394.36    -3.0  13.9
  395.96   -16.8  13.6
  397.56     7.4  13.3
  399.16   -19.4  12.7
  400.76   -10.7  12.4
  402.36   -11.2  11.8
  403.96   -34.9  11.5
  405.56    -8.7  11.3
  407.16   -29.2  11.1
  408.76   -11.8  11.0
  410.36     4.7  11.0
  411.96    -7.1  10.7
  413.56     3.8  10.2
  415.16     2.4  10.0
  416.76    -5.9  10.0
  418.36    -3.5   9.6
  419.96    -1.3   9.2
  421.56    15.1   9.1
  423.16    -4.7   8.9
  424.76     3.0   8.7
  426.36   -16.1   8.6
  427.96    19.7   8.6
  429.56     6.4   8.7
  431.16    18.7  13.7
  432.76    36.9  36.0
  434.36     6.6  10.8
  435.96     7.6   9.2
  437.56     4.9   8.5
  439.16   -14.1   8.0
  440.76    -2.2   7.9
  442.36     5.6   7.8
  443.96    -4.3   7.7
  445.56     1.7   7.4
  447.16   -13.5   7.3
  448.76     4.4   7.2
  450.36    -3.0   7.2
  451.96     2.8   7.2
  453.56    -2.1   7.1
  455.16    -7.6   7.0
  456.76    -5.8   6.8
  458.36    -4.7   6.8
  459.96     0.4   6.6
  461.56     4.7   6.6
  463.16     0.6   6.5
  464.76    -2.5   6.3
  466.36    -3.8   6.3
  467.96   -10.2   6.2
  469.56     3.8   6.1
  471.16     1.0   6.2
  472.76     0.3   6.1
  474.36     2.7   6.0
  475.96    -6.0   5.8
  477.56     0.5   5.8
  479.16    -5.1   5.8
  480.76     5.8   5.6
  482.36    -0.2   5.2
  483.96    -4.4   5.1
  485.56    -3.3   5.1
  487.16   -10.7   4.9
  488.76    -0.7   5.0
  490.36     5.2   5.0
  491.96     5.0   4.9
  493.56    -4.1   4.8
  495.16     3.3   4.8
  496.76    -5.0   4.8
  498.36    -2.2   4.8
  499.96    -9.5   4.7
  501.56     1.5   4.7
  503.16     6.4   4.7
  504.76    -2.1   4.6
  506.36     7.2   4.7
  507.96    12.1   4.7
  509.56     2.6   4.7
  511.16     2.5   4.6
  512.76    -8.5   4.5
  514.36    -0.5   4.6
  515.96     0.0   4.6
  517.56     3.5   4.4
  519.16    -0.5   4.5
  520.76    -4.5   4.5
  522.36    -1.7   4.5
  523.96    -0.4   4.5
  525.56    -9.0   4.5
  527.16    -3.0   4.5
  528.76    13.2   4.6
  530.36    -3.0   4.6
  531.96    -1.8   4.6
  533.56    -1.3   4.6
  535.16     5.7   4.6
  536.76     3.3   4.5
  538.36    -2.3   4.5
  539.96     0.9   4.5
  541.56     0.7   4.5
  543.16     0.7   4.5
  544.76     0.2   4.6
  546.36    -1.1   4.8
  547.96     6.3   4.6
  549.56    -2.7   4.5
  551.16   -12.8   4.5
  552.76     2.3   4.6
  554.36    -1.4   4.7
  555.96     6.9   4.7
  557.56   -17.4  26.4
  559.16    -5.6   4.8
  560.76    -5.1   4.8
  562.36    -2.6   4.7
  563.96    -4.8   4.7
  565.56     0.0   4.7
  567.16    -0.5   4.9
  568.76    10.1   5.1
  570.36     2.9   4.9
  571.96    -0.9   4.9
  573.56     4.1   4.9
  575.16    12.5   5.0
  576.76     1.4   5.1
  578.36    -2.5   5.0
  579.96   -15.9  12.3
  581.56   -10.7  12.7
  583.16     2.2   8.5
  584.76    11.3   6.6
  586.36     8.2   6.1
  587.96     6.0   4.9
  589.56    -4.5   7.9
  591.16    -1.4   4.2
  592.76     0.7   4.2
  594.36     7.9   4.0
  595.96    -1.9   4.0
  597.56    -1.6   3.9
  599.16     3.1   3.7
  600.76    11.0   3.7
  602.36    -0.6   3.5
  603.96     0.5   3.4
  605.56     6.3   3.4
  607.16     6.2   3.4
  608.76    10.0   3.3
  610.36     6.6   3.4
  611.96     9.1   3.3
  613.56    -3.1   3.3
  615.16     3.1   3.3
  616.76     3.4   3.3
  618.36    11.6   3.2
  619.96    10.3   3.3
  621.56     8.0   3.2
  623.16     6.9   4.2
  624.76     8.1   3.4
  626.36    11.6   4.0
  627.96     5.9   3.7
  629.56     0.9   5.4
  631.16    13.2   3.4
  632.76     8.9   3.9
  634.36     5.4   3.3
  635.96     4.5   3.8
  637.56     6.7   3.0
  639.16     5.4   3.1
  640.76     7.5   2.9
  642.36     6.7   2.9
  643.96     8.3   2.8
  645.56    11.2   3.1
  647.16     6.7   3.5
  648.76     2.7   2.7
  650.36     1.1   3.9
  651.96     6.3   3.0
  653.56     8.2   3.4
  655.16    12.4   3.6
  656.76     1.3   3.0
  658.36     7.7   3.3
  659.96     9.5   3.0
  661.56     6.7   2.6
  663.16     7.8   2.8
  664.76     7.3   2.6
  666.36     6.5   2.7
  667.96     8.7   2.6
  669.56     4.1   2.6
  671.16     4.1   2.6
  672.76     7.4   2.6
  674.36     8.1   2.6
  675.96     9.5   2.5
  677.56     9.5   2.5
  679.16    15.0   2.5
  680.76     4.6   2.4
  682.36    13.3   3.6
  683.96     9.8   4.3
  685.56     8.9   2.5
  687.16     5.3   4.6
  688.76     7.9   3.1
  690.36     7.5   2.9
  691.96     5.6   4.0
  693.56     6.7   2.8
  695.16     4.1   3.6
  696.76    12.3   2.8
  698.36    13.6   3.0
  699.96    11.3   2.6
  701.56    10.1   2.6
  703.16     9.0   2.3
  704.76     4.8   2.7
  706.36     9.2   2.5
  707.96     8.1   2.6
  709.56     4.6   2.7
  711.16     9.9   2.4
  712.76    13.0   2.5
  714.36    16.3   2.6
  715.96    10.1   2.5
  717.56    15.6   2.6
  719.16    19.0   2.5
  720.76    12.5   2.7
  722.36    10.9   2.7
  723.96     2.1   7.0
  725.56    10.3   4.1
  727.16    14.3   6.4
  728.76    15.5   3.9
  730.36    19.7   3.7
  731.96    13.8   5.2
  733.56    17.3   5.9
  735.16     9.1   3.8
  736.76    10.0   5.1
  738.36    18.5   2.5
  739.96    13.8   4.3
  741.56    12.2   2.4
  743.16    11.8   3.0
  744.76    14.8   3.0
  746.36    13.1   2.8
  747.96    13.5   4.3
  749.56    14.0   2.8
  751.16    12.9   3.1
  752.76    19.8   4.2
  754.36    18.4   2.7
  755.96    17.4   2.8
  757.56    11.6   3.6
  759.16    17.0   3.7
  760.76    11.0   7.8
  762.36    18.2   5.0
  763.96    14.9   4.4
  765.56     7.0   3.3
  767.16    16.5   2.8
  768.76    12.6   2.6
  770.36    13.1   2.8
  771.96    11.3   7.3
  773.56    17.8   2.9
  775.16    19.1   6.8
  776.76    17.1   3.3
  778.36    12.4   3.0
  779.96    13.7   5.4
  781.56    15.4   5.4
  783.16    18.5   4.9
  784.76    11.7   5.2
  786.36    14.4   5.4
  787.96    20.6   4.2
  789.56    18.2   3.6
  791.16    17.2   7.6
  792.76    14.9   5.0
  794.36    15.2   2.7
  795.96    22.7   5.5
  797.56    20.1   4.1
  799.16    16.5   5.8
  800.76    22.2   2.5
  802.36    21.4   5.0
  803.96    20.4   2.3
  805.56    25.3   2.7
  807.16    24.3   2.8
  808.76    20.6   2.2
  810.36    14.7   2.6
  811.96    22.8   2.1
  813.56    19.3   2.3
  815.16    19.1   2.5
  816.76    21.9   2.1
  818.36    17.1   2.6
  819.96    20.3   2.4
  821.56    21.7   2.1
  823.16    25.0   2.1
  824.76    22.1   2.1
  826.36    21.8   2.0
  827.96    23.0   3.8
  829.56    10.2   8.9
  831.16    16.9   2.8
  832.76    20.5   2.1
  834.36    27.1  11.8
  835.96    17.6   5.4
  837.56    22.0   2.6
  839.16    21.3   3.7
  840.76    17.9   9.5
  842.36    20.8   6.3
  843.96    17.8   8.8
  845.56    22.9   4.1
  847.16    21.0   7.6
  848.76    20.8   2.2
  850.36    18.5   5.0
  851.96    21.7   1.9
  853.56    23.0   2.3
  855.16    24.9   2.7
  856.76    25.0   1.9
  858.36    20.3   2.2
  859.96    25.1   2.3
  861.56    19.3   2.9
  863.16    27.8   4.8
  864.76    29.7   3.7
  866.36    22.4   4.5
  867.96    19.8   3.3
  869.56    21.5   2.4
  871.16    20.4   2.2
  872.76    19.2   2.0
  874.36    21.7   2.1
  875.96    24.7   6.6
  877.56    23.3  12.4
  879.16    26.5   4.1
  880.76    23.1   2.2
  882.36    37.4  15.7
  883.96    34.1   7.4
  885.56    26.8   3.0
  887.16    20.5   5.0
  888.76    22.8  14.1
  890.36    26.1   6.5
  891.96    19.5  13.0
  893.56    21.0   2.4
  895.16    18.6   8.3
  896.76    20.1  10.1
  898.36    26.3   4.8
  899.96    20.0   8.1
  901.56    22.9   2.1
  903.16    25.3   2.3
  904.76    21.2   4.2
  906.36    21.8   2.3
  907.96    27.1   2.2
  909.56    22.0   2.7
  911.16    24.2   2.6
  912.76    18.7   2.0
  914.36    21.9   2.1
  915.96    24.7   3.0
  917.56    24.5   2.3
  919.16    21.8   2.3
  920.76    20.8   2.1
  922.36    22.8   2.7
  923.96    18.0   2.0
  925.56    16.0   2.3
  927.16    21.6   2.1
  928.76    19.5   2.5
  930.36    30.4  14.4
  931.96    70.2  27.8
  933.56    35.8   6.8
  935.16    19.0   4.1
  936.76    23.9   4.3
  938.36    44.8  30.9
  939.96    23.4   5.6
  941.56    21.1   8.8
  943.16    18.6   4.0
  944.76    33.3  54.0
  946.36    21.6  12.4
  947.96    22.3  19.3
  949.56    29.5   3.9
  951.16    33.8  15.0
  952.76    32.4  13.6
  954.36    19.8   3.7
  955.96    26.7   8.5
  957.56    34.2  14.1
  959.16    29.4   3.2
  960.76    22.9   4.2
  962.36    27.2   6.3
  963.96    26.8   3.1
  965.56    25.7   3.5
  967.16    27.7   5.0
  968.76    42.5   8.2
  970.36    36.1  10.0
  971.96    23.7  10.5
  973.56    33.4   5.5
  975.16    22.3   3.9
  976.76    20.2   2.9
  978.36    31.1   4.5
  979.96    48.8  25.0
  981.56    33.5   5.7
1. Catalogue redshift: 0.790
